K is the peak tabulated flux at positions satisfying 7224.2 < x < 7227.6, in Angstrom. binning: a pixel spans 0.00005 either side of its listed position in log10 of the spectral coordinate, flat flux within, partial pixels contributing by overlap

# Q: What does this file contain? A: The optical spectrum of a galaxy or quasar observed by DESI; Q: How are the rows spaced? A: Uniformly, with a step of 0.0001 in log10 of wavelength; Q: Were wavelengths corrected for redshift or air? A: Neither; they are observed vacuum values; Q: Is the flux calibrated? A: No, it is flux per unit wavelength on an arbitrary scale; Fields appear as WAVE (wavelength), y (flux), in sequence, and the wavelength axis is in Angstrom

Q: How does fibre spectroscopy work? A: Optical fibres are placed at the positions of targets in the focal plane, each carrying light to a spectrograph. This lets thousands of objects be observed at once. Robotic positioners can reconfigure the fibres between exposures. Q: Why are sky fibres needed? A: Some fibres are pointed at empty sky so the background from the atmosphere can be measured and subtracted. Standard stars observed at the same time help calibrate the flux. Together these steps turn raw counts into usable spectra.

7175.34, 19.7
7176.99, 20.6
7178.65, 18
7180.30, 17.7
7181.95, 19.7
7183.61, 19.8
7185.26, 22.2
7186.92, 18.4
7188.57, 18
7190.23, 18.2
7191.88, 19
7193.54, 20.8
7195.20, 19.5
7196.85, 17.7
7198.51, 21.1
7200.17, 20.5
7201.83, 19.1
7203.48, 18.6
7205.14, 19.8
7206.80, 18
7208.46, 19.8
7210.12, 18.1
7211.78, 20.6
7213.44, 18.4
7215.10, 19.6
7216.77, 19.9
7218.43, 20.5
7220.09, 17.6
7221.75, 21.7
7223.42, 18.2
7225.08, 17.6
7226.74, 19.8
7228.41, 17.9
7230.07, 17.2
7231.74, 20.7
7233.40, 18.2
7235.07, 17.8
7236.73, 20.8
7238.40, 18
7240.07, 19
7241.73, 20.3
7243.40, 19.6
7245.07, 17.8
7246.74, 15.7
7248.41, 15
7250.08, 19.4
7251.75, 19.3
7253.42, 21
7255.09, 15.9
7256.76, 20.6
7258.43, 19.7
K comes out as 19.8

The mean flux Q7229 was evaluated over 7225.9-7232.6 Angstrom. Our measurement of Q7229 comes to 18.9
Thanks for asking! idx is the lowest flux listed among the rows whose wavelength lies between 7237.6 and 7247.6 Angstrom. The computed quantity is 15.7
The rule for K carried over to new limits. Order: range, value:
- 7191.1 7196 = 20.8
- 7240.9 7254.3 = 21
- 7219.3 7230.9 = 21.7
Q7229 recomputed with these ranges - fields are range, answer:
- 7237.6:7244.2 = 19.2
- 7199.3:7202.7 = 19.8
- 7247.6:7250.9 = 17.2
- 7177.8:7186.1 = 19.5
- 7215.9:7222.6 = 19.9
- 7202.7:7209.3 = 19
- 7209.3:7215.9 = 19.2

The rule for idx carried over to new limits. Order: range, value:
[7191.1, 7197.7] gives 17.7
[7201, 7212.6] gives 18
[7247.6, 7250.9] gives 15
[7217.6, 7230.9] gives 17.2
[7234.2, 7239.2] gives 17.8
